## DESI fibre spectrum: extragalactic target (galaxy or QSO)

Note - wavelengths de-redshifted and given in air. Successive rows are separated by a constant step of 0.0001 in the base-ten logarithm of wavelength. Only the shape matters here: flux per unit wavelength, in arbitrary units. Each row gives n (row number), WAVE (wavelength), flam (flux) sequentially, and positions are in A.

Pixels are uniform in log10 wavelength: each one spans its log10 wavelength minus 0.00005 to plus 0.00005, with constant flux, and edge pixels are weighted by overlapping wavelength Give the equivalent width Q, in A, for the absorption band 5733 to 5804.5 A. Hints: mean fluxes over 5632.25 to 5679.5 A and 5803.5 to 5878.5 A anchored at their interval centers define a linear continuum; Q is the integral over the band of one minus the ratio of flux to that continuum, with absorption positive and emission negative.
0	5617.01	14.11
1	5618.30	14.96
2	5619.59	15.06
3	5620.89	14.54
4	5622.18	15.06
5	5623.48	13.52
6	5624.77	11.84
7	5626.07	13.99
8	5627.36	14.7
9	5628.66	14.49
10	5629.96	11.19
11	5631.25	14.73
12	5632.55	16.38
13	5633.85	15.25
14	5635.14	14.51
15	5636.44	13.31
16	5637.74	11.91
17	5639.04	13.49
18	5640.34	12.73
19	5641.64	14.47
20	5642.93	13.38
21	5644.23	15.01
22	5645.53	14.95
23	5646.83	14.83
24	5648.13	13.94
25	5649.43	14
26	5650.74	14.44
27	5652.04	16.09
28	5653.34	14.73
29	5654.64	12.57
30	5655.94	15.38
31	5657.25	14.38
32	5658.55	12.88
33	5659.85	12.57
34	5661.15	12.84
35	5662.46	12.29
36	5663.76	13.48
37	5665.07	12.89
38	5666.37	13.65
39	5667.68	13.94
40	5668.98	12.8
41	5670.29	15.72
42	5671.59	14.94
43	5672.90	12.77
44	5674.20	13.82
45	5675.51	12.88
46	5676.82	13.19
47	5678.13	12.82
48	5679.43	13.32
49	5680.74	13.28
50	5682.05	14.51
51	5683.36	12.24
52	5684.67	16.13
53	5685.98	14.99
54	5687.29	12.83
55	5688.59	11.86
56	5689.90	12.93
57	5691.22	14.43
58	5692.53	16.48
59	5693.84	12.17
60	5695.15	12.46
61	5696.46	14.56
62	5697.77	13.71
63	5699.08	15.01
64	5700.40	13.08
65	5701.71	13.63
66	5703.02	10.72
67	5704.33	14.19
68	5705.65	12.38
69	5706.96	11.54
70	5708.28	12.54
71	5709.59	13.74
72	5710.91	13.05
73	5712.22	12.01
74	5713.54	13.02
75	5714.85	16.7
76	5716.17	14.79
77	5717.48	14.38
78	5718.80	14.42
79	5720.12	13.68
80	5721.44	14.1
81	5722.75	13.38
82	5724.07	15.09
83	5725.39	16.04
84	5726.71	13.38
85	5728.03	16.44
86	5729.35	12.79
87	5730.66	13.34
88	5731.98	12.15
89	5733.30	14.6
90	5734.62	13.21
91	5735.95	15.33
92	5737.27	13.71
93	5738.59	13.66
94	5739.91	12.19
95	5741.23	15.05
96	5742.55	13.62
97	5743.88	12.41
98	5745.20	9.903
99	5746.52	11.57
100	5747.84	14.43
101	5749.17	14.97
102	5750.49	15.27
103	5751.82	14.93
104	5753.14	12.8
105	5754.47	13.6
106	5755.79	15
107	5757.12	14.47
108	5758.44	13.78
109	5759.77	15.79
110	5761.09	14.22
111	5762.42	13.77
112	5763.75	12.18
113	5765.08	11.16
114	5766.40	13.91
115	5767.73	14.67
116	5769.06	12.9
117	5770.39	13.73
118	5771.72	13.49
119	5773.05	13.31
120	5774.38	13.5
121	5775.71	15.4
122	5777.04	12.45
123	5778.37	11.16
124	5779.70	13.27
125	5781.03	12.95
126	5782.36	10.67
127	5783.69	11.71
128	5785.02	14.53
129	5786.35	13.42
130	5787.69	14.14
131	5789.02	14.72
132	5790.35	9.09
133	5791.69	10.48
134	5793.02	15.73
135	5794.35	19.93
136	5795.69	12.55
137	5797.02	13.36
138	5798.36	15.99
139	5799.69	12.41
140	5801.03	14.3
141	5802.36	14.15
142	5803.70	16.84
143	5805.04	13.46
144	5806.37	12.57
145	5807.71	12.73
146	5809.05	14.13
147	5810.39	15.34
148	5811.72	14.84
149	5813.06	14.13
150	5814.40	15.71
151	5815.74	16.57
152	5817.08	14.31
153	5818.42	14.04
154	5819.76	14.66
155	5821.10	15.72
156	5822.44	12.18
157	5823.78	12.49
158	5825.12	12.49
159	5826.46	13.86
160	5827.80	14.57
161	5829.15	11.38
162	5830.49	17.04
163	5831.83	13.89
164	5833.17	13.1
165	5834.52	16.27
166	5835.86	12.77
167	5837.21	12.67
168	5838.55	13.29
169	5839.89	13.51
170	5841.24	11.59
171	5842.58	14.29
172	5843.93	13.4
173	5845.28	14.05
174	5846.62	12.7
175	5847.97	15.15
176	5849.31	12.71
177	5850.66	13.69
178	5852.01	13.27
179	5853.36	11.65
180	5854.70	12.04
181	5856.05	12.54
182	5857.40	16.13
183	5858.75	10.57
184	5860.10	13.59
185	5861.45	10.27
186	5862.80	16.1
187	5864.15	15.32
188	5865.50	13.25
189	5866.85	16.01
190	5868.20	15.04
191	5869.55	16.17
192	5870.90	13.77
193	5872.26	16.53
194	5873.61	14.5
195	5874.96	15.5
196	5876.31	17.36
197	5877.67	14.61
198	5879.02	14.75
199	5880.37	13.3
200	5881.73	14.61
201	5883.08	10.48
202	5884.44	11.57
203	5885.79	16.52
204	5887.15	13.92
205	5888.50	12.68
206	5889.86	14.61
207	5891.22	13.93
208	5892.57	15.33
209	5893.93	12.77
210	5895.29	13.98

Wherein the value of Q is 1.65 A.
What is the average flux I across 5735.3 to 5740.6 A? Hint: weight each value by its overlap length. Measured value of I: 13.7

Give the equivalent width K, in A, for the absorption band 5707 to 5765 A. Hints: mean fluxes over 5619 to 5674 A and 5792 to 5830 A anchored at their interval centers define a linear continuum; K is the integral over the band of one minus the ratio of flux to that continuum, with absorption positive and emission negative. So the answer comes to 1.3 A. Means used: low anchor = 13.9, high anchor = 14.3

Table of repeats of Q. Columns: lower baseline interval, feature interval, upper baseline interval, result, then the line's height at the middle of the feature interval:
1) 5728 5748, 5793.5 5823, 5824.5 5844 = -2.3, 13.5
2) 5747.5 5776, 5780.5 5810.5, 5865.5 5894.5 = 0.9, 14.1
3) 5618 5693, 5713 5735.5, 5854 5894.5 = -0.4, 14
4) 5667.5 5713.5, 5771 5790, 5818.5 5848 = 0.6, 13.6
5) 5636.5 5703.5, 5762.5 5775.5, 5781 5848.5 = 0.5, 13.8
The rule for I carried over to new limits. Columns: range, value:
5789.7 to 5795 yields 13.8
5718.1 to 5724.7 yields 14.1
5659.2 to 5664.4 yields 12.8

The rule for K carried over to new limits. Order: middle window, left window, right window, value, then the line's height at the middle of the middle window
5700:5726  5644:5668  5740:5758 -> 0.24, 13.8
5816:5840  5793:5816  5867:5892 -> 1.23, 14.6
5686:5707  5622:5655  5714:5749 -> 0.89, 13.9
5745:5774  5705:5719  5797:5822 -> 0.59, 14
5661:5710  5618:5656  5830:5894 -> 2.31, 14.1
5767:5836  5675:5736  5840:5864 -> -2.41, 13.4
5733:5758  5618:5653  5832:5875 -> 0.47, 14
